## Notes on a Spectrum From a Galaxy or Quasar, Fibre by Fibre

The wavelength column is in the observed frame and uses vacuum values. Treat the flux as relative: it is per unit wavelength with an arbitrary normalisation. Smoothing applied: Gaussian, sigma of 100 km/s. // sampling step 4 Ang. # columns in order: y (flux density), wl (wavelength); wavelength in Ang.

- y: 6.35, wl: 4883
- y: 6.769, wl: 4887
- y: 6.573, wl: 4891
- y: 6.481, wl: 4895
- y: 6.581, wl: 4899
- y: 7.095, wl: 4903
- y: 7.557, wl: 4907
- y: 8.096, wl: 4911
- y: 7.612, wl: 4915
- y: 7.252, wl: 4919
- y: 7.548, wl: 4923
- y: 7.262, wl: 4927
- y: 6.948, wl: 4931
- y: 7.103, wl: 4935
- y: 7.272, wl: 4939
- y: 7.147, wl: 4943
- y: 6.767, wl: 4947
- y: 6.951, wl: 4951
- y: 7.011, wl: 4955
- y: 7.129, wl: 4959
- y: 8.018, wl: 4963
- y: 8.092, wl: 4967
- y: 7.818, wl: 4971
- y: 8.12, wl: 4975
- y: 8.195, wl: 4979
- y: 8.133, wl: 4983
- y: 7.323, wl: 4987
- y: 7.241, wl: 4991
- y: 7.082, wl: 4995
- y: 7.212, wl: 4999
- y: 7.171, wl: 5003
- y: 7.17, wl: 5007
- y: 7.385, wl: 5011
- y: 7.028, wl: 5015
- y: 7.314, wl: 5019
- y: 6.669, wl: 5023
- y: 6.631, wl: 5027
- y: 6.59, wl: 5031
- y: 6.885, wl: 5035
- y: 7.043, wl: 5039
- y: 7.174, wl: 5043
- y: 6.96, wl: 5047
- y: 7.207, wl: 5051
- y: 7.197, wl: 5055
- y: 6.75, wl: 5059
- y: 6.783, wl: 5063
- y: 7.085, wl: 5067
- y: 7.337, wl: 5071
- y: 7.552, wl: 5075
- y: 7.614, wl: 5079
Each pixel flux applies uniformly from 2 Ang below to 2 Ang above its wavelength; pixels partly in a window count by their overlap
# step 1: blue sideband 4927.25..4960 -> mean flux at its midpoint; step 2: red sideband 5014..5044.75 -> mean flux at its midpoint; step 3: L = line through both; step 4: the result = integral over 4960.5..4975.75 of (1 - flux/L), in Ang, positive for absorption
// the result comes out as -2.1 Ang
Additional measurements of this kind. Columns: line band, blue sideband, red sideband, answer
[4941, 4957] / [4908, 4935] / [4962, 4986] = 1.6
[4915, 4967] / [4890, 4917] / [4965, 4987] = 2.4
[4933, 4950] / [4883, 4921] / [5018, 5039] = -0.2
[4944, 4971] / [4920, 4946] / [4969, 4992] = 0.6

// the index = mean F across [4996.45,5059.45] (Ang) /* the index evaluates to 7.03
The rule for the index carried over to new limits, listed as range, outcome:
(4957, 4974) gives 7.79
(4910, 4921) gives 7.61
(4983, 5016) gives 7.26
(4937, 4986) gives 7.55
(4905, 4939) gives 7.41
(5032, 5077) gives 7.08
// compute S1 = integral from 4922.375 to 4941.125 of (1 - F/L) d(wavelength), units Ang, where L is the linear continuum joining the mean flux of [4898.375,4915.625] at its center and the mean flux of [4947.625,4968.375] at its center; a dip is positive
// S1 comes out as 0.5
